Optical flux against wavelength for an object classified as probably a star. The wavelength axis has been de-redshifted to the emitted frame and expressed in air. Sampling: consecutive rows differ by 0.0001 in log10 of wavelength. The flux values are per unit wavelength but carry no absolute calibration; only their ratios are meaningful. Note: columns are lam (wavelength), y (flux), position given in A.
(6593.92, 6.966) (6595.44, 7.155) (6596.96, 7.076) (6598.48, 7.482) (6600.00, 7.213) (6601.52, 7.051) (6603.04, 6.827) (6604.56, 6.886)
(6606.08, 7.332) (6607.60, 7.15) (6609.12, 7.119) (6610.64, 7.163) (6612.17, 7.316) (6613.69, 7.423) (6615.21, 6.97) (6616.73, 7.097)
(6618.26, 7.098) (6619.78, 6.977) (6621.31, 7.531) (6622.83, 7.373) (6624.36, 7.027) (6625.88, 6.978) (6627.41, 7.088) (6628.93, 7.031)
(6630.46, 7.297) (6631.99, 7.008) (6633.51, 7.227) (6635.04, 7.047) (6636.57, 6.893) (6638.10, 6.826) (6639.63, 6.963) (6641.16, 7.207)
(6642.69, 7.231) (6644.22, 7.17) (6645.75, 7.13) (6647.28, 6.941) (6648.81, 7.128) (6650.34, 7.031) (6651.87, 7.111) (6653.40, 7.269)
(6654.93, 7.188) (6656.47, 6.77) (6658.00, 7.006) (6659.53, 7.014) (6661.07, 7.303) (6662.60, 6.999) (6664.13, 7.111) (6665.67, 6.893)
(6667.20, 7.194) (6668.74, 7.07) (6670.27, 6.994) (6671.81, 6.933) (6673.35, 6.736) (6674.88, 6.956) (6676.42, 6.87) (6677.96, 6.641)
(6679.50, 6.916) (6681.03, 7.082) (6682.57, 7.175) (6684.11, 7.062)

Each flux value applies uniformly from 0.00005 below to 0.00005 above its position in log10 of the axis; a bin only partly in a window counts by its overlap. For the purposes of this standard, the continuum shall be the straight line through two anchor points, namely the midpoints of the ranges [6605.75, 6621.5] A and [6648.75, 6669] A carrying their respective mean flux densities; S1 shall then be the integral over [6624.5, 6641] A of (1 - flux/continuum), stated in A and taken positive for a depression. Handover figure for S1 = 0.2 A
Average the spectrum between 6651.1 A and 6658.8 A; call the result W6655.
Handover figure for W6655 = 7.07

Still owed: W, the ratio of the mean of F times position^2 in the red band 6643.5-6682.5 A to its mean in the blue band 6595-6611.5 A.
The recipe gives 1.0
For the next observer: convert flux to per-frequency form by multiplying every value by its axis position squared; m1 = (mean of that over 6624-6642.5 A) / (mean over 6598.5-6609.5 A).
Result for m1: 1.0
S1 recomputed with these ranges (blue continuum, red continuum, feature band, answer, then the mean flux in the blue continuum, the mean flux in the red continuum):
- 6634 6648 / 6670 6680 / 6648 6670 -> -0.4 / 7.04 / 6.85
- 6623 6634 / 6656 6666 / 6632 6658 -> 0.0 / 7.11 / 7.03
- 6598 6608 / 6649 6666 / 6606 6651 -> -0.1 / 7.13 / 7.07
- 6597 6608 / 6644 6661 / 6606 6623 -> -0.2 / 7.13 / 7.08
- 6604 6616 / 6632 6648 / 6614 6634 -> 0.0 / 7.18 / 7.06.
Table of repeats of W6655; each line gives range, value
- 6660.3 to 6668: 7.1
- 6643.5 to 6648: 7.08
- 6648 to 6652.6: 7.09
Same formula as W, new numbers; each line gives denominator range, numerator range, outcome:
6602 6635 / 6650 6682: 1.00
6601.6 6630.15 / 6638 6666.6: 1.00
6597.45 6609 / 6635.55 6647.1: 1.00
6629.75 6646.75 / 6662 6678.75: 0.99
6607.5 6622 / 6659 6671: 1.00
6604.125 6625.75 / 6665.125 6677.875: 0.98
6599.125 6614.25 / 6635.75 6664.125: 1.00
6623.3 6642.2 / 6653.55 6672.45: 1.01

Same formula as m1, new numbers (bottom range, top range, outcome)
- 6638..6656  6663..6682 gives 0.99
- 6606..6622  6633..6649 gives 0.99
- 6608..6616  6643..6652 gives 1.00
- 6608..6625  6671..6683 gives 0.98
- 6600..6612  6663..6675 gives 1.00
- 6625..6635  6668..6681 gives 0.98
